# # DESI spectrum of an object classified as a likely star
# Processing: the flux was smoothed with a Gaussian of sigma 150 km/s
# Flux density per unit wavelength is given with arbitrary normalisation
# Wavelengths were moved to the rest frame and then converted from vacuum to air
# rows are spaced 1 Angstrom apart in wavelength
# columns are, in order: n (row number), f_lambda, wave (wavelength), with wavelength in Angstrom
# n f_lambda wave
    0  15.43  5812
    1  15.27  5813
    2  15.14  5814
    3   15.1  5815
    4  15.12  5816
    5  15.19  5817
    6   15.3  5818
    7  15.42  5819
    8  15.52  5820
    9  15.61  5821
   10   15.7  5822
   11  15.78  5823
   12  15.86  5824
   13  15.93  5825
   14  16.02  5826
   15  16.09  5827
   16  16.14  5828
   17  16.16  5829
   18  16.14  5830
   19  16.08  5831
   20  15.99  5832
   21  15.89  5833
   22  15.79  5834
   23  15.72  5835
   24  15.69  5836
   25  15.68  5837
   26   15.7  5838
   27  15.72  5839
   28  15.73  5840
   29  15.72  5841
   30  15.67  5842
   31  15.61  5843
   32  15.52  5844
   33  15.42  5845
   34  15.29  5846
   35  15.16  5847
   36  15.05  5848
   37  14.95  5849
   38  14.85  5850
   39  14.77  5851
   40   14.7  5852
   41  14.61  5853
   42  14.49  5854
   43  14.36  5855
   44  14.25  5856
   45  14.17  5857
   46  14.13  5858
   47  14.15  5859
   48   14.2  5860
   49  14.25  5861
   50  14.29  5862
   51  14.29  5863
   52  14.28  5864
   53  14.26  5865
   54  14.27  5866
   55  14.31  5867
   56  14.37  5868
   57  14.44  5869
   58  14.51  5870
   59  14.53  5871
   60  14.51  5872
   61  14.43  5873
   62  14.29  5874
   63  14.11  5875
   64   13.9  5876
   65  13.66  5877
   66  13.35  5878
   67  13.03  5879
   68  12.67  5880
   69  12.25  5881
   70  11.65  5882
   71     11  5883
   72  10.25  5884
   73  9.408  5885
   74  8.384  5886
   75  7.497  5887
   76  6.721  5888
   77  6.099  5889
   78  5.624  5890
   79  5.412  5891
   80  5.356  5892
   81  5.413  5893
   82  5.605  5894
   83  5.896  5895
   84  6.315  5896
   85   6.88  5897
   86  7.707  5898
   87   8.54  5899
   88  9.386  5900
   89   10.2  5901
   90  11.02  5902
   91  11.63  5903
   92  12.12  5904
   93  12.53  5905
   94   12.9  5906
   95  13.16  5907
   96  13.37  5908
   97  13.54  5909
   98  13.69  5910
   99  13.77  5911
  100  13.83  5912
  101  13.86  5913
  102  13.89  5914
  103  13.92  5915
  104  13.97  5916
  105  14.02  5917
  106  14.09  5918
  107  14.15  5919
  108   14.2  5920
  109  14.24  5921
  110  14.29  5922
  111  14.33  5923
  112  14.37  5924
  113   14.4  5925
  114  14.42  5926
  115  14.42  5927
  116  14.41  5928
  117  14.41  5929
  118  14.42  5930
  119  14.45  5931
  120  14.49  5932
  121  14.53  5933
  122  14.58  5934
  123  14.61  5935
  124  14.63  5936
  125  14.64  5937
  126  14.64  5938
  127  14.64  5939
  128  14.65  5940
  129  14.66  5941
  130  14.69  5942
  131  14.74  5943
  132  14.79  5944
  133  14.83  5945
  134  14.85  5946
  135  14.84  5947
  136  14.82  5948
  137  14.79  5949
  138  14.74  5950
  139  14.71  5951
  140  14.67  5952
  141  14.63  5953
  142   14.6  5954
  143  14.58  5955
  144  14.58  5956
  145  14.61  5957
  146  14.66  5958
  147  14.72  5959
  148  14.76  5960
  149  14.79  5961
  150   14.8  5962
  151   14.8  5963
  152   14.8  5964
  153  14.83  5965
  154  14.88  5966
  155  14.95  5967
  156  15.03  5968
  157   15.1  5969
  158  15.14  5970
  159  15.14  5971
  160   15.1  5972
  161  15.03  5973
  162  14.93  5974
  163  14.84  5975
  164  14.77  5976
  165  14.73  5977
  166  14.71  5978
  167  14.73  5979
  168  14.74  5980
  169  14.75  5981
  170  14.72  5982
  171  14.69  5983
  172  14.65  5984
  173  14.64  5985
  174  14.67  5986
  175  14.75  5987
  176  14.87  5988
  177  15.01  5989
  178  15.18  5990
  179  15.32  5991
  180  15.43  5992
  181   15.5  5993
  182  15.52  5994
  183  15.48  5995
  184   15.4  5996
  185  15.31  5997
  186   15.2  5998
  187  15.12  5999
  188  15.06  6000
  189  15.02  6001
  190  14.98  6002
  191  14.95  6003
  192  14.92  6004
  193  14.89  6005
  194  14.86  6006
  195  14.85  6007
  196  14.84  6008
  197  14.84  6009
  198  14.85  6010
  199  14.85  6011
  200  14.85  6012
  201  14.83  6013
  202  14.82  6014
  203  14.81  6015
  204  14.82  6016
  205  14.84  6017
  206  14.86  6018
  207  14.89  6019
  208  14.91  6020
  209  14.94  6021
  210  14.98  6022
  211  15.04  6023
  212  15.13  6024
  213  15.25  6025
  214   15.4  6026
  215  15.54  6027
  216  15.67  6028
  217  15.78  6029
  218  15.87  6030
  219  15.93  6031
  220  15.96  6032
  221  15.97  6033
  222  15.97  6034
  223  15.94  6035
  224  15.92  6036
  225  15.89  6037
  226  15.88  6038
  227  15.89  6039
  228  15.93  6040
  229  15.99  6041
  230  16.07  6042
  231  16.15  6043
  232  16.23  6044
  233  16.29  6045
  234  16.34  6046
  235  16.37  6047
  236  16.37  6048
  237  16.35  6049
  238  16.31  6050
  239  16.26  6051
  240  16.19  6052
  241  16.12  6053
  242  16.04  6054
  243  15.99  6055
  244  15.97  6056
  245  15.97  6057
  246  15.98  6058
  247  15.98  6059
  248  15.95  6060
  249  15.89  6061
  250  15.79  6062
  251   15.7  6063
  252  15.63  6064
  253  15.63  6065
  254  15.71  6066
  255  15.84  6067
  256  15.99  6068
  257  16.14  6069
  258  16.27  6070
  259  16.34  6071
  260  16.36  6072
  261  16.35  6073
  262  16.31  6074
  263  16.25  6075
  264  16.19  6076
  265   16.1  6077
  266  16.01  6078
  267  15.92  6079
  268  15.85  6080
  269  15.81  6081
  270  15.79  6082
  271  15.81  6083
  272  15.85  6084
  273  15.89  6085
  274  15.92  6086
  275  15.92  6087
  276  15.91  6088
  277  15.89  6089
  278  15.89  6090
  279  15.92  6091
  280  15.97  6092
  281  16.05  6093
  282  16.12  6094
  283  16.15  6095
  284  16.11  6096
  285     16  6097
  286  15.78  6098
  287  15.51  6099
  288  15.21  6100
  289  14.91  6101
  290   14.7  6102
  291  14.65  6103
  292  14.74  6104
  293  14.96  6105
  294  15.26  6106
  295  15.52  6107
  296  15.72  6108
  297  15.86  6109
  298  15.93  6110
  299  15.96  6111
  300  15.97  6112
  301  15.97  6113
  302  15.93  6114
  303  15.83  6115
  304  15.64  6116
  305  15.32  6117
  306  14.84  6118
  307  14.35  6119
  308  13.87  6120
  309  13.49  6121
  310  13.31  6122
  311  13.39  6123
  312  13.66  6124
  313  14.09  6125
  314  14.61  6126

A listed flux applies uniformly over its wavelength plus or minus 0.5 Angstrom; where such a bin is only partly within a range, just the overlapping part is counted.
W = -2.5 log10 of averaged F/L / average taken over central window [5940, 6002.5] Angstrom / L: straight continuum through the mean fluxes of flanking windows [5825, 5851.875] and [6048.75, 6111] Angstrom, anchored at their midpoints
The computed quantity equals 0.06 mag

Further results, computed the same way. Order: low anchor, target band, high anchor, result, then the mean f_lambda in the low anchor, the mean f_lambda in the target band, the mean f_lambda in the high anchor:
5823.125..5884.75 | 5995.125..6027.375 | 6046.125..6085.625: 0.05 mag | 14.6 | 15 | 16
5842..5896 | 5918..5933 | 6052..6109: -0.08 mag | 12.5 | 14.4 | 15.8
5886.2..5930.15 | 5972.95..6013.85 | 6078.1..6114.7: -0.13 mag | 11.3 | 15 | 15.7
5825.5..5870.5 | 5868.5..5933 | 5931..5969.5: 0.24 mag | 15.1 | 11.9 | 14.7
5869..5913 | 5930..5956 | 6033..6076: -0.18 mag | 10.8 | 14.7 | 16.1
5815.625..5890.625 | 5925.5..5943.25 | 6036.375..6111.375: 0.02 mag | 14.1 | 14.6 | 15.9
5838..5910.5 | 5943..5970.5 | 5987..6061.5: -0.05 mag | 12.4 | 14.8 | 15.5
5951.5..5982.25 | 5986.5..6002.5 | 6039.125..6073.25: 0.00 mag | 14.8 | 15.2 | 16.1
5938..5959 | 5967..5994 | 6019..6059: 0.01 mag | 14.7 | 14.9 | 15.9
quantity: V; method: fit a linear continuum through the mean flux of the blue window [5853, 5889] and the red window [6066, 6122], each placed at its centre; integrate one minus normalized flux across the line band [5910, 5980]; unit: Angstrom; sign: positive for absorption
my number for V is -3.4 Angstrom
